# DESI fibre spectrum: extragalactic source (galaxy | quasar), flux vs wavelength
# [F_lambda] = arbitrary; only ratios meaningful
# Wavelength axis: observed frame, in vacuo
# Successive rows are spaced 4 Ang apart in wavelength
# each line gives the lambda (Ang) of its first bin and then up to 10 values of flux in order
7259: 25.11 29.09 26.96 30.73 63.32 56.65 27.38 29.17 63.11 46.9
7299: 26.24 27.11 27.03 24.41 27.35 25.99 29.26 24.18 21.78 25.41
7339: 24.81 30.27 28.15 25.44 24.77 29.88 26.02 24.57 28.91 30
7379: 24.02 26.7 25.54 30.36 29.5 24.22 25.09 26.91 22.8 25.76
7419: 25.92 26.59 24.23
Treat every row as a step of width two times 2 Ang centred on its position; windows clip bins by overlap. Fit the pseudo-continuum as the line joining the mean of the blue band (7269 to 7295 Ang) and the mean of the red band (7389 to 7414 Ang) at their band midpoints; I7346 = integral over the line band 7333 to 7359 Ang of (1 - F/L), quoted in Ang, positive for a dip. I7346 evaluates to 6.2 Ang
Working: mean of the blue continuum 45.2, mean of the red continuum 26.5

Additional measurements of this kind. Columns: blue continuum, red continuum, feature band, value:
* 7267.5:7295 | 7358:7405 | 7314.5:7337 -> 6.8 Ang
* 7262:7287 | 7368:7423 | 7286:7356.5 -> 9.5 Ang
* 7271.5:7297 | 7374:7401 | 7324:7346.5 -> 6.9 Ang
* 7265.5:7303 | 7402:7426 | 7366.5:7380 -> 1.3 Ang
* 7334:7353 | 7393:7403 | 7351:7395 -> -0.7 Ang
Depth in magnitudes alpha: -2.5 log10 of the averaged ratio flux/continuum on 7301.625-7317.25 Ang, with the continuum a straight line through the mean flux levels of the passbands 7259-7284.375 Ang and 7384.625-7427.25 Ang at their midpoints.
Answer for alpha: 0.30 mag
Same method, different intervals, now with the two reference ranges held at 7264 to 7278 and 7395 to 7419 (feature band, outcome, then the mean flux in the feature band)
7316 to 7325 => 0.26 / 27.6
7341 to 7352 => 0.15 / 28.2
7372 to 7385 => 0.06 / 27.1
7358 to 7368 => 0.14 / 26.7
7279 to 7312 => 0.07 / 35.6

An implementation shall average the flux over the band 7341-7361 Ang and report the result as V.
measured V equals 27.7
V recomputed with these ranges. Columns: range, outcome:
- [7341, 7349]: 29.2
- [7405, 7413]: 24.9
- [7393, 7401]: 26.9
